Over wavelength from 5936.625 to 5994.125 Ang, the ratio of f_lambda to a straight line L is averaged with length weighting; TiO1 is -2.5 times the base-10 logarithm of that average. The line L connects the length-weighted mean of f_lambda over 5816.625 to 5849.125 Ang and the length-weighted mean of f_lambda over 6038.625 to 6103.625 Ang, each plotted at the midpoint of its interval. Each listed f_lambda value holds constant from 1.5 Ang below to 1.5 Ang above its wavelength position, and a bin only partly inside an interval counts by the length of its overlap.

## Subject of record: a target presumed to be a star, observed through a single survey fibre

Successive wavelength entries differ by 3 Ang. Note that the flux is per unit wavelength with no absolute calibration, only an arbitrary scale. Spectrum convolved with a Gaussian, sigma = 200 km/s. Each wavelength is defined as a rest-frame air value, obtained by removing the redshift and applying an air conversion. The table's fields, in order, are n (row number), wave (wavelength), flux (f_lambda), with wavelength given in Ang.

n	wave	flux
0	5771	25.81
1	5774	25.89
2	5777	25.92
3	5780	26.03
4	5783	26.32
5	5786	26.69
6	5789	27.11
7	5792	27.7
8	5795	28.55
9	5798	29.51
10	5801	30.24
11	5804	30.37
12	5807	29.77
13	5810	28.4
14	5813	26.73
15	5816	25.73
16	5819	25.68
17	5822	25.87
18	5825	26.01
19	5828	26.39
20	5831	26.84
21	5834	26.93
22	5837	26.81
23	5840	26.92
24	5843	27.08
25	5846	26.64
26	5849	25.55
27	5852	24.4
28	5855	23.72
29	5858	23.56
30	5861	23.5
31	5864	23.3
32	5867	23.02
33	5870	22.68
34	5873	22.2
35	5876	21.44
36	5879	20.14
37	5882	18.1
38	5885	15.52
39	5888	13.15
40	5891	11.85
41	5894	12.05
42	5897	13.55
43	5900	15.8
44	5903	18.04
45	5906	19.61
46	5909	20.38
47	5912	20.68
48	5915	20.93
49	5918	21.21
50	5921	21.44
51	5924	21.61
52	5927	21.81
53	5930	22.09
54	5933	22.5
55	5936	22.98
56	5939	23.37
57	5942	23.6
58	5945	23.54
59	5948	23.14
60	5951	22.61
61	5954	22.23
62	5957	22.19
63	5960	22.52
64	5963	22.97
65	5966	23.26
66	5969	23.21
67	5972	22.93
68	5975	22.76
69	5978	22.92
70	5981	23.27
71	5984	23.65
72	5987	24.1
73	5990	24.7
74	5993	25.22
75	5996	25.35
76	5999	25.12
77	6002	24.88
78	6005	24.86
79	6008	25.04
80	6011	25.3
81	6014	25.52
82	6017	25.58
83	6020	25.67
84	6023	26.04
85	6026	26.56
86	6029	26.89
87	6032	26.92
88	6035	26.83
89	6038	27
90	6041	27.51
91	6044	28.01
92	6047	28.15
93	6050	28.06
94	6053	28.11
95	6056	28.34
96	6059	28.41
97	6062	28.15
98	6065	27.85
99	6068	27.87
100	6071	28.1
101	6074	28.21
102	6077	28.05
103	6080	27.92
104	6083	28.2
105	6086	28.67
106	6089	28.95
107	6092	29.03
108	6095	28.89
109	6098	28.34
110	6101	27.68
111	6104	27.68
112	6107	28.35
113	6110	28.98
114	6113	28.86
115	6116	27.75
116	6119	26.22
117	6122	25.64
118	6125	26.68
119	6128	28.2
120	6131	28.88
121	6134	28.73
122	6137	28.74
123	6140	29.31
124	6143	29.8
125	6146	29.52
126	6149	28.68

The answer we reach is 0.18 mag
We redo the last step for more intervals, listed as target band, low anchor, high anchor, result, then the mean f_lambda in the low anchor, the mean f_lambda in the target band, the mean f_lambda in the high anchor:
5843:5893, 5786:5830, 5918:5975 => 0.201 mag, 27.7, 21.3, 22.6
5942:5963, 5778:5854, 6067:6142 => 0.208 mag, 27.1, 22.8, 28.2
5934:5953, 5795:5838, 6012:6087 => 0.186 mag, 27.6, 23.2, 27.4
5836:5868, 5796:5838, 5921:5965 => 0.052 mag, 27.5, 25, 22.6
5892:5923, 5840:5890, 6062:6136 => 0.260 mag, 22.2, 18.3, 28.1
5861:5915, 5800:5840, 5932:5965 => 0.325 mag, 27.3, 18.5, 22.9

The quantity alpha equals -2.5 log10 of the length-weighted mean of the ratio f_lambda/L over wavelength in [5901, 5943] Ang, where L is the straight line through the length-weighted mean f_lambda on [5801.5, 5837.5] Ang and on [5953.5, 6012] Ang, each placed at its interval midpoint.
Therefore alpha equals 0.17 mag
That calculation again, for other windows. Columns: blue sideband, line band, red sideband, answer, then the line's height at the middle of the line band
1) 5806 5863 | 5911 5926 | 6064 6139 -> 0.25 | 26.7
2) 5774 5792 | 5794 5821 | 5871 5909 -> -0.16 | 24.3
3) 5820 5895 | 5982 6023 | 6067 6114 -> 0.05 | 26.2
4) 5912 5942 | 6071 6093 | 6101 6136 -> -0.07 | 26.7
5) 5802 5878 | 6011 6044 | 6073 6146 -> 0.04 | 27.4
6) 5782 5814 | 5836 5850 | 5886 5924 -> -0.12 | 23.8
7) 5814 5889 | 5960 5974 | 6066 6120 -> 0.13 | 25.9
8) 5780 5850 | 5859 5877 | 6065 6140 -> 0.20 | 27.4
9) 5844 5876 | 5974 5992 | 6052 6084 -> 0.12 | 26.3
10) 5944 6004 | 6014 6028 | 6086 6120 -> -0.03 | 25.3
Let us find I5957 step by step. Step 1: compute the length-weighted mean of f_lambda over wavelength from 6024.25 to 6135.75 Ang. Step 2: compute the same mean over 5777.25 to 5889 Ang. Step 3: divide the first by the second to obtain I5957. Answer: 1.11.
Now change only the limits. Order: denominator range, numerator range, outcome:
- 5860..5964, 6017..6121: 1.36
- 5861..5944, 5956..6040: 1.25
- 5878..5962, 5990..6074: 1.34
